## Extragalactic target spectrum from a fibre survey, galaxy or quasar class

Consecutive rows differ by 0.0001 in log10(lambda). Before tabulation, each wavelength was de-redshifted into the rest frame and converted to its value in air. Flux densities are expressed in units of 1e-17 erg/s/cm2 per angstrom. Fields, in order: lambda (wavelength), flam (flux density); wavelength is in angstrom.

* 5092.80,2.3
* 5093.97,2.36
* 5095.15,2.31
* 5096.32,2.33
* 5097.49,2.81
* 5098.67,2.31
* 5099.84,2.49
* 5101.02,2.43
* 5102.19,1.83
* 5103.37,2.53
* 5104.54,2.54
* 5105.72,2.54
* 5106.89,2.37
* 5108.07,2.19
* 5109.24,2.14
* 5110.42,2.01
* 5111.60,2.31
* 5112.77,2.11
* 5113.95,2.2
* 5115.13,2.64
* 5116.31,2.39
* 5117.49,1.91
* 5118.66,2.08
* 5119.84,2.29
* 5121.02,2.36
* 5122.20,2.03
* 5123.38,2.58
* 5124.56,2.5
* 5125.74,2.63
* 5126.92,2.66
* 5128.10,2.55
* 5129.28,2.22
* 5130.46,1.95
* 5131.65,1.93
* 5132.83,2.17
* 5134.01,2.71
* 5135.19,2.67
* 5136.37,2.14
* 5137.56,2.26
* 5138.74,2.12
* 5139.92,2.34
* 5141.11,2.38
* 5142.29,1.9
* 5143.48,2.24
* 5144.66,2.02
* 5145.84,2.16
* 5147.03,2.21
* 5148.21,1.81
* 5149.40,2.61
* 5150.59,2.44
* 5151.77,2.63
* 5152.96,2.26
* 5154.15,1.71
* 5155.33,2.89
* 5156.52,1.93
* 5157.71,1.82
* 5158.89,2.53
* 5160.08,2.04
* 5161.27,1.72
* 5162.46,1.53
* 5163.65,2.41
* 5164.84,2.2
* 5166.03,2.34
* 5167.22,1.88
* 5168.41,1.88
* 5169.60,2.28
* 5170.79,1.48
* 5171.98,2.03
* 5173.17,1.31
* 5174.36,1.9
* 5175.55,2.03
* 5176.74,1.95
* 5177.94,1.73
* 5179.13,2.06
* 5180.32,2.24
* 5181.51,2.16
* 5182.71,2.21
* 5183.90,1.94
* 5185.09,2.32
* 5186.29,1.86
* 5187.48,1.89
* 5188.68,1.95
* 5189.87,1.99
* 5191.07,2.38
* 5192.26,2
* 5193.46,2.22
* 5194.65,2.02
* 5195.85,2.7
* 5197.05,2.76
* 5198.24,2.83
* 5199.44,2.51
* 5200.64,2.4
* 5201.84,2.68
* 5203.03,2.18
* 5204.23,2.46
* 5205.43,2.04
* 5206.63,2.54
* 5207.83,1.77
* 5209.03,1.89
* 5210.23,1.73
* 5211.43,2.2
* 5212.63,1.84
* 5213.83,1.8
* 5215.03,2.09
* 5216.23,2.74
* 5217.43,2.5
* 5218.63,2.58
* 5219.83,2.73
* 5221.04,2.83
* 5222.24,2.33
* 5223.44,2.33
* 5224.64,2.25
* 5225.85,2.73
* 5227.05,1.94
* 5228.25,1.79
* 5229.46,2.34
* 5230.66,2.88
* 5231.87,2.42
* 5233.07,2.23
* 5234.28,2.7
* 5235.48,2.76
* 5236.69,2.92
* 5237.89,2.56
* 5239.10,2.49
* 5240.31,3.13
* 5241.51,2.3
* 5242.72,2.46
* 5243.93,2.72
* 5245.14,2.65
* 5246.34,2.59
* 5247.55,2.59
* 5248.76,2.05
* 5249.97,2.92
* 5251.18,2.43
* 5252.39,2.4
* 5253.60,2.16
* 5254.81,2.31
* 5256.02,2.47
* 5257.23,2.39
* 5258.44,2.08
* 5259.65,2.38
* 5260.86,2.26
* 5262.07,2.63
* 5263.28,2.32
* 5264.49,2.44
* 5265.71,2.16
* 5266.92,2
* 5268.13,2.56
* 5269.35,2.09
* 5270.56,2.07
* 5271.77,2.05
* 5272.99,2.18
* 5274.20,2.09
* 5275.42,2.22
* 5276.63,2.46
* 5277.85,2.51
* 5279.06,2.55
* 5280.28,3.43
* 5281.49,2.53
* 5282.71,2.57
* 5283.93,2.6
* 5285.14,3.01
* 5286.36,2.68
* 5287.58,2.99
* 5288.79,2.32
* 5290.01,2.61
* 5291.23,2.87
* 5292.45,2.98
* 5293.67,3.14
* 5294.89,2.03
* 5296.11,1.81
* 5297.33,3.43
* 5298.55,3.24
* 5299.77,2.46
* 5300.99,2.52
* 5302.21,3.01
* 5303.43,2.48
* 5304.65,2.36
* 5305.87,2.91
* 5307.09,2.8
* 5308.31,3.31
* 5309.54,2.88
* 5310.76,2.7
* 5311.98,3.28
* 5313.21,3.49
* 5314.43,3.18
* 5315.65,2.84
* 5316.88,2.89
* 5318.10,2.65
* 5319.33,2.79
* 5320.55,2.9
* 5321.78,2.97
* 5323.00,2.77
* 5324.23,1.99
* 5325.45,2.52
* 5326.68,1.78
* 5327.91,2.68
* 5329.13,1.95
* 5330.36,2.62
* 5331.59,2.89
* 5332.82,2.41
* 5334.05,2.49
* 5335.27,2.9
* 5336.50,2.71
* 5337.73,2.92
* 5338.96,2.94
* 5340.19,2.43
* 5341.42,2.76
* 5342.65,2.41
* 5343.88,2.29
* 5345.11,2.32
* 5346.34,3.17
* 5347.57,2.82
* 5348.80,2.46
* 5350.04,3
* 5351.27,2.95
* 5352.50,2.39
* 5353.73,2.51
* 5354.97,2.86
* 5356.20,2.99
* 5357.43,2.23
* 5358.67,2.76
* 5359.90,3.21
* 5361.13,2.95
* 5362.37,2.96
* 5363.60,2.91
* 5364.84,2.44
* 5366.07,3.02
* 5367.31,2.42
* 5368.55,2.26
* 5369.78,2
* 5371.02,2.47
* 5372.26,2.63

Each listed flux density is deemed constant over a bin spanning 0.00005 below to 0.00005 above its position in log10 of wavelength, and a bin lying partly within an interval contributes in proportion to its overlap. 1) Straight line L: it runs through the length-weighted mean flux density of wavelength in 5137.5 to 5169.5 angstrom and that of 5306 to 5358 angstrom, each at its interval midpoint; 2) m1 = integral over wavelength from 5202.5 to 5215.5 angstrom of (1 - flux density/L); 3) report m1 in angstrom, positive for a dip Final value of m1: 1.57 angstrom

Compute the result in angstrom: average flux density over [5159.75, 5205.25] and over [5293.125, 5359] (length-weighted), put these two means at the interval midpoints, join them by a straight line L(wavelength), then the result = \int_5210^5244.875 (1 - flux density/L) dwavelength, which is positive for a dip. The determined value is -2.0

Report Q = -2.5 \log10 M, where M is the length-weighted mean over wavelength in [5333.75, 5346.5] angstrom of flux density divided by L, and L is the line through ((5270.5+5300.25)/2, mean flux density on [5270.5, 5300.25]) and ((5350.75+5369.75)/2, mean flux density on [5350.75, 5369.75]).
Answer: 0.01 mag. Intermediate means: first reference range 2.6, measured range 2.65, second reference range 2.7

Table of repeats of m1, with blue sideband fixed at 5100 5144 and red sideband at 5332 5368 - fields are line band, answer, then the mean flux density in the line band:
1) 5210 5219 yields 1.0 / 2.19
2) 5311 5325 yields -1.2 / 2.88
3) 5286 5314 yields -1.9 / 2.8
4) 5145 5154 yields 0.3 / 2.26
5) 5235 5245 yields -0.6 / 2.66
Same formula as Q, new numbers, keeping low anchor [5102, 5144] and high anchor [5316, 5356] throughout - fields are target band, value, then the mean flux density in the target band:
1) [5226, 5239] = 0.00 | 2.47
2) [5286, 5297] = -0.02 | 2.62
